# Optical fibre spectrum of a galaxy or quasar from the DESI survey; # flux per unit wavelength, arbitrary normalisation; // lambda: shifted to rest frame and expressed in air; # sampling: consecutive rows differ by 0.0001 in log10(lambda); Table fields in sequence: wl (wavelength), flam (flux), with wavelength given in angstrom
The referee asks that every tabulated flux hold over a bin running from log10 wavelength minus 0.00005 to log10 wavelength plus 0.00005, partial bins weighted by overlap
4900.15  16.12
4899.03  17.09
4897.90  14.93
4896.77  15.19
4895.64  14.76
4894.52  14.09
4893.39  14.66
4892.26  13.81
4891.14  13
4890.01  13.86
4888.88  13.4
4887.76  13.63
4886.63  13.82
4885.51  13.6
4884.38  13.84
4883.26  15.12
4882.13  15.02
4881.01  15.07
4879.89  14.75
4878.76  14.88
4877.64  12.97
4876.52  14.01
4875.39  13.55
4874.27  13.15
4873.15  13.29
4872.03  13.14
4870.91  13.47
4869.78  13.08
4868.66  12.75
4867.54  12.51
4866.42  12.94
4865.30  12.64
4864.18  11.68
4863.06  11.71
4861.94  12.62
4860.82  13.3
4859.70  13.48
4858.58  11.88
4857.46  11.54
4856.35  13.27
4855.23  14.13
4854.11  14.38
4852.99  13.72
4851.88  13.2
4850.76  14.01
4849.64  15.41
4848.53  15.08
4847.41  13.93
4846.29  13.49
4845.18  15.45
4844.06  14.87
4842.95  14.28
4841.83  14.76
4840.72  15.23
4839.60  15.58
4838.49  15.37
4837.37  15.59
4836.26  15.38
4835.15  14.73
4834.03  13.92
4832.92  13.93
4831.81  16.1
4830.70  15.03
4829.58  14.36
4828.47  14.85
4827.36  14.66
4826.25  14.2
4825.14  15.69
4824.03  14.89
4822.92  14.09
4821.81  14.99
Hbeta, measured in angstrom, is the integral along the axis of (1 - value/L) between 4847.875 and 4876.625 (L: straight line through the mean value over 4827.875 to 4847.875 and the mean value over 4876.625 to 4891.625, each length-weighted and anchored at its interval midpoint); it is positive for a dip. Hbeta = 2.4 angstrom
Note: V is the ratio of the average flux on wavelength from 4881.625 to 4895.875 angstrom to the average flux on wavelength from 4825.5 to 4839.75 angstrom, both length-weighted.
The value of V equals 0.94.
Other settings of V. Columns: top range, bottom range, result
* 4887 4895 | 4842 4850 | 0.94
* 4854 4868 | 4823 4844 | 0.85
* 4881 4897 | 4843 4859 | 1.02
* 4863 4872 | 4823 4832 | 0.85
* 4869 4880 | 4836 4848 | 0.91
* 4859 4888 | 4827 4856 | 0.92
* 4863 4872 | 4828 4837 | 0.86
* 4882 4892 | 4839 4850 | 0.94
